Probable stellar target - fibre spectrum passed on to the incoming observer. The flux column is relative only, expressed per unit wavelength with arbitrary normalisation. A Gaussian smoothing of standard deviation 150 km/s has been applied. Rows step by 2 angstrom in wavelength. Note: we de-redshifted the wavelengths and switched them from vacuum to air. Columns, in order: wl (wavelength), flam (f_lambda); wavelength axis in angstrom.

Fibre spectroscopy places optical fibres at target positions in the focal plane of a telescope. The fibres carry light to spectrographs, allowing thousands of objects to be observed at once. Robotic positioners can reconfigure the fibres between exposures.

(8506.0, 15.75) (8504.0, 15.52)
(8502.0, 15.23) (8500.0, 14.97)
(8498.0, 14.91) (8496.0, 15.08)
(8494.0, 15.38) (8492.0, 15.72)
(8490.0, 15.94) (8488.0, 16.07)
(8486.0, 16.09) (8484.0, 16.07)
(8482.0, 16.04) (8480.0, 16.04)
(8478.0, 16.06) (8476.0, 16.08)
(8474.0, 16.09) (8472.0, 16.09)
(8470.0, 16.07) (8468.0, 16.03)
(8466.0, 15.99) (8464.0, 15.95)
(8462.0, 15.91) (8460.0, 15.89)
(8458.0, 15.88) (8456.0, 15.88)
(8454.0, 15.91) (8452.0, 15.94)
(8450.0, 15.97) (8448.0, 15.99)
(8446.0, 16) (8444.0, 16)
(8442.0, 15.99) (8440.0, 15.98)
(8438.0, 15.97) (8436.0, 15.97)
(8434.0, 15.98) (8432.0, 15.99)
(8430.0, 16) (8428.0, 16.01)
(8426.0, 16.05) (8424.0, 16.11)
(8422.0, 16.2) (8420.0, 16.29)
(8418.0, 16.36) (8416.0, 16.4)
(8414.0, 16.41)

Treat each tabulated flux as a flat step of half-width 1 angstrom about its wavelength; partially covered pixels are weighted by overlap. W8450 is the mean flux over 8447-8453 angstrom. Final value 16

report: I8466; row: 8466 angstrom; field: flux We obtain 15.99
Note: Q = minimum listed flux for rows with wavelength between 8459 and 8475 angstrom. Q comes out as 15.89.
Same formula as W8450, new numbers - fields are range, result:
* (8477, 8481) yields 16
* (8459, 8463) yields 15.9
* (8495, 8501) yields 15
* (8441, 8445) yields 16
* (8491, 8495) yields 15.6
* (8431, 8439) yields 16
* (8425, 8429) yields 16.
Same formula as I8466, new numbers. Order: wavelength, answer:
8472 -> 16.09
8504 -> 15.52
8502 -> 15.23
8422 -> 16.2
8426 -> 16.05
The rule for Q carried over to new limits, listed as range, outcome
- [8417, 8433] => 15.99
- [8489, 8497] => 15.08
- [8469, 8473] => 16.07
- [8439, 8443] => 15.98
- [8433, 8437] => 15.97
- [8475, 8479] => 16.06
